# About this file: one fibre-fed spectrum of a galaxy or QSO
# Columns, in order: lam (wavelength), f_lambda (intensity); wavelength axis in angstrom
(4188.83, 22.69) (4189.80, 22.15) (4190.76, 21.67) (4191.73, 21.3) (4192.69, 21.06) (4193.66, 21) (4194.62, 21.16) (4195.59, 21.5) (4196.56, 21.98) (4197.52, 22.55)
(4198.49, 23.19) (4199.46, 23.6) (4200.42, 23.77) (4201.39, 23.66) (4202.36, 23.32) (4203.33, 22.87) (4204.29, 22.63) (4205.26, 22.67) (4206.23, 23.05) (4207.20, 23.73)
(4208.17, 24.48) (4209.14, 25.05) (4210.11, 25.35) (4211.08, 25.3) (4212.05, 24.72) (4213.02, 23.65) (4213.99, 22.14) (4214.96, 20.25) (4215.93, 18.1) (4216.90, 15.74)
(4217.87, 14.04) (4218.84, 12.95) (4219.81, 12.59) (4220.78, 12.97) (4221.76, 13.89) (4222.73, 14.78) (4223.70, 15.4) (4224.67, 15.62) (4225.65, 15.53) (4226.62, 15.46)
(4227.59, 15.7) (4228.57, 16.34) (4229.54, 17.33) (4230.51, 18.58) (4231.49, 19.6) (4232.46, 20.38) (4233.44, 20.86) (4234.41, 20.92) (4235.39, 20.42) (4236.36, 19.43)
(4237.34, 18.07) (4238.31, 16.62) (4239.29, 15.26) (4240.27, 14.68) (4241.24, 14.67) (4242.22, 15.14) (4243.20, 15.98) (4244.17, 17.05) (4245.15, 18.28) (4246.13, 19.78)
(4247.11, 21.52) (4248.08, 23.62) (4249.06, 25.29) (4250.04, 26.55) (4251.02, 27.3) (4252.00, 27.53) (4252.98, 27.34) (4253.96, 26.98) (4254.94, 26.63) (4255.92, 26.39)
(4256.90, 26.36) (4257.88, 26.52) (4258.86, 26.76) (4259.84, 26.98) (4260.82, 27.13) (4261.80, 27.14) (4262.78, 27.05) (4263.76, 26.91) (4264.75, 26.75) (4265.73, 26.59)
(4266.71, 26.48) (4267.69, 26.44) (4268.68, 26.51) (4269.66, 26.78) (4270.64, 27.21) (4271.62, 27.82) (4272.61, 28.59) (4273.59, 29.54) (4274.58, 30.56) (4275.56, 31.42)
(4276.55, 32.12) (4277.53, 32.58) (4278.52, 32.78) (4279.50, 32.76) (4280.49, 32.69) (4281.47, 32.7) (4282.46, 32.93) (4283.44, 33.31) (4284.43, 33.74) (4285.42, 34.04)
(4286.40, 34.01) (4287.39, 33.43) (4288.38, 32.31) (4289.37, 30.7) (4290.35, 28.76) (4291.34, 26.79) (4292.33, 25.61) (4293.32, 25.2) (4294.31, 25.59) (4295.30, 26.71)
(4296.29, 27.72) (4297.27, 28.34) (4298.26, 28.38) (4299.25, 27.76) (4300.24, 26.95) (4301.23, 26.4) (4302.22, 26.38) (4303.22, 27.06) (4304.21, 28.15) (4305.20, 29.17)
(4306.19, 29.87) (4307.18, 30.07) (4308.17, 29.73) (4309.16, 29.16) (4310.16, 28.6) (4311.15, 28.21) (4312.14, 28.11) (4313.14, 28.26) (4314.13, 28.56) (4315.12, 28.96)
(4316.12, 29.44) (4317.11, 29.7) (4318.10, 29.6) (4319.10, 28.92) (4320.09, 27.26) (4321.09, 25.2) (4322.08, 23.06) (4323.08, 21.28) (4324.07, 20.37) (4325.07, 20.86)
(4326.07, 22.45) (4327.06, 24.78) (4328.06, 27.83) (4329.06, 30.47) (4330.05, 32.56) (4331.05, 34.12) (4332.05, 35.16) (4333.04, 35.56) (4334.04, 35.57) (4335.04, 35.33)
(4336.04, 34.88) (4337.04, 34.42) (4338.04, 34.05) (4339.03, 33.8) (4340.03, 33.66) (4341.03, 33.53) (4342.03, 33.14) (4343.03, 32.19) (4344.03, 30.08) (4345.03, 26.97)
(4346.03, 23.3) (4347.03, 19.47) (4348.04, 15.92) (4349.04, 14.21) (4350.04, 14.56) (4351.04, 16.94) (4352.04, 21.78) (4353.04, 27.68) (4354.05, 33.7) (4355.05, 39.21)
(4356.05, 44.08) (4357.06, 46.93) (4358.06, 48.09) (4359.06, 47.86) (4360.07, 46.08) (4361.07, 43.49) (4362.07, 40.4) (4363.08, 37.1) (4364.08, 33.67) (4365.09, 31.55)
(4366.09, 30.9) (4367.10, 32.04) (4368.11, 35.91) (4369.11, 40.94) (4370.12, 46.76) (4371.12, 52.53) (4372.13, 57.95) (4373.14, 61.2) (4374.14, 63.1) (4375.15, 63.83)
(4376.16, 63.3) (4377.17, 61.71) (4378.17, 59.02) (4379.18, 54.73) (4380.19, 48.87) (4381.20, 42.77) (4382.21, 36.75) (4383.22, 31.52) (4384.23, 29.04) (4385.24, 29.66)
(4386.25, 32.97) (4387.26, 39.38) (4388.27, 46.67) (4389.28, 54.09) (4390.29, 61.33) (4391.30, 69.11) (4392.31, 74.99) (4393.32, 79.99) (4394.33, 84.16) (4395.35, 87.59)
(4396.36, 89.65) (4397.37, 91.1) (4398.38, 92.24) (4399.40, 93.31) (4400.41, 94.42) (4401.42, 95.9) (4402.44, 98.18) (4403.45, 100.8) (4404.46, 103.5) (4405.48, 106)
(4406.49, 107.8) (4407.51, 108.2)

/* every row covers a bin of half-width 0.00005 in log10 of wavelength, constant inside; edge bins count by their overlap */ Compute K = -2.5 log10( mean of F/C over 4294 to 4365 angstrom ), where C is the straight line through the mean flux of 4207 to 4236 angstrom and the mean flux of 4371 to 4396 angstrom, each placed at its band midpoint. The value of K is 0.40 mag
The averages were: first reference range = 18.7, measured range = 30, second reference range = 55.7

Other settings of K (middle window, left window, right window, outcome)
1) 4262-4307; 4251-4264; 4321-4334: -0.08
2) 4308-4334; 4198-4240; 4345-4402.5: 0.37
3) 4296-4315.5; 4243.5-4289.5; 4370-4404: 0.37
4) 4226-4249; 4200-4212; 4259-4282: 0.40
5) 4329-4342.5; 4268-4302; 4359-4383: 0.17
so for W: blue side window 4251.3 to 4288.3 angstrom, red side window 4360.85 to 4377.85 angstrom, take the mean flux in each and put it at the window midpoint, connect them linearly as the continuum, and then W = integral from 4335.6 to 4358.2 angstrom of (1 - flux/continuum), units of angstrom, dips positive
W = 6.94 angstrom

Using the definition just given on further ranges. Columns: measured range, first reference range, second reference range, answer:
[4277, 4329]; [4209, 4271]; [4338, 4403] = 8.10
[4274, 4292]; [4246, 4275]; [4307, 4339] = -2.91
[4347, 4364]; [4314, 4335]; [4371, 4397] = 4.15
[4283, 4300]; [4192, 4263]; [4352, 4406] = 3.16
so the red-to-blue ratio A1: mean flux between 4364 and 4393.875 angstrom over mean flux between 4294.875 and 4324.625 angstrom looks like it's 1.78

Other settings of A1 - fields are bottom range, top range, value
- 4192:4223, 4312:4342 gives 1.42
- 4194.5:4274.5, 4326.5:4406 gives 2.20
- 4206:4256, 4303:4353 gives 1.42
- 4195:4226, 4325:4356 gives 1.42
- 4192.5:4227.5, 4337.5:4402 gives 2.35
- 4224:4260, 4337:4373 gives 1.67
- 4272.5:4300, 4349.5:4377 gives 1.37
